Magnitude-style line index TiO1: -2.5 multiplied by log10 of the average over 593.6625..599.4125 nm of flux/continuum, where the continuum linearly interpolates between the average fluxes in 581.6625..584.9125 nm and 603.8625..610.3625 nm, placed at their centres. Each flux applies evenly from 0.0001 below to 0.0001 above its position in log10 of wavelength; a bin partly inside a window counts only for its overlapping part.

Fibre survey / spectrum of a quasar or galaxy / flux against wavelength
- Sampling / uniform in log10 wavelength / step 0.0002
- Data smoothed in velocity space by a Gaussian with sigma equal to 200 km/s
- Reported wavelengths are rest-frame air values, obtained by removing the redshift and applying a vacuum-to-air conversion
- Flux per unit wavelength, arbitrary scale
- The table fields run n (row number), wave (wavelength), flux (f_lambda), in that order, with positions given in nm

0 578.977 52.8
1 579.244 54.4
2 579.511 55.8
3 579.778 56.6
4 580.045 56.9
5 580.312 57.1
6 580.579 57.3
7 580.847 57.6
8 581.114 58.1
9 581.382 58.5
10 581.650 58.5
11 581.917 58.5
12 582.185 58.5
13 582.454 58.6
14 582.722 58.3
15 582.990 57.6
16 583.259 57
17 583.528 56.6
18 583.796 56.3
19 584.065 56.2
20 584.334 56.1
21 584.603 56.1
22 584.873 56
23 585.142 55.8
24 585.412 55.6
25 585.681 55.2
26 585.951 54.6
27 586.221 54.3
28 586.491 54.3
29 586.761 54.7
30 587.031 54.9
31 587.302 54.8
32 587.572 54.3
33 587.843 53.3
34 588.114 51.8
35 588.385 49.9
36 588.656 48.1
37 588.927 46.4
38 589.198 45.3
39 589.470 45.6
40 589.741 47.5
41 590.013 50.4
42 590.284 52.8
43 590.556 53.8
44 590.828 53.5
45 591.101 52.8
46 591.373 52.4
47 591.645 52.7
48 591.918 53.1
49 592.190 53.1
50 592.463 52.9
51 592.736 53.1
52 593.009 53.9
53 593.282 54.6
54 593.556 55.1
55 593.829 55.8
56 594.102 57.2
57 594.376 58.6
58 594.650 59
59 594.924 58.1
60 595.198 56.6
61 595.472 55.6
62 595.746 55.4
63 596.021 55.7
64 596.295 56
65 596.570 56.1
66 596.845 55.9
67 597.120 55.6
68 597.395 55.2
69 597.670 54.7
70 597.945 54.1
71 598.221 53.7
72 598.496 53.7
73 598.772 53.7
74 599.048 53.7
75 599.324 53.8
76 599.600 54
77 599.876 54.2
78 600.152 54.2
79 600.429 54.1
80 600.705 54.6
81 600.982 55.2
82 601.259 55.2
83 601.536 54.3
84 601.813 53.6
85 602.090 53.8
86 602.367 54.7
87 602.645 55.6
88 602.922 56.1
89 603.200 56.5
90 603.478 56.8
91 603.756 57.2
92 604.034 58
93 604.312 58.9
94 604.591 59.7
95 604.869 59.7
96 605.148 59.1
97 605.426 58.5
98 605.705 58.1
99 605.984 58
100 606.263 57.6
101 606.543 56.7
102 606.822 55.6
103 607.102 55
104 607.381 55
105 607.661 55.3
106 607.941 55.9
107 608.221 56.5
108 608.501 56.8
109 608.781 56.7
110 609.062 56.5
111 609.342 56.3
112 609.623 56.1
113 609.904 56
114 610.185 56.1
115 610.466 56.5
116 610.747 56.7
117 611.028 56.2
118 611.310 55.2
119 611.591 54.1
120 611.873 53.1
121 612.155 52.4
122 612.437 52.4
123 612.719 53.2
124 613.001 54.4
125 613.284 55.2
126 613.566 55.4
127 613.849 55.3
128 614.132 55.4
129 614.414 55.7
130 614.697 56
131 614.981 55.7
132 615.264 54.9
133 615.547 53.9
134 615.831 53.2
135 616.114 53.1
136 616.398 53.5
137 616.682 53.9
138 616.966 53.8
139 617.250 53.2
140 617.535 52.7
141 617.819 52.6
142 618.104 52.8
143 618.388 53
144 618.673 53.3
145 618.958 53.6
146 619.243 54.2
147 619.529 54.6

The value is 0.03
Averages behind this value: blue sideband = 57.2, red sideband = 57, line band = 55.6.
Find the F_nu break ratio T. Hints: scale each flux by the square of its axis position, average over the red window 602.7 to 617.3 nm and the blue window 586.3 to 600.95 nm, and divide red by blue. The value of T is 1.10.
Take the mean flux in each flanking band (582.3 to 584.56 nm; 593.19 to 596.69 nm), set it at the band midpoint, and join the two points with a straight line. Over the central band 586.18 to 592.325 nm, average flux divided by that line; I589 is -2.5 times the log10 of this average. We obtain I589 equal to 0.102 mag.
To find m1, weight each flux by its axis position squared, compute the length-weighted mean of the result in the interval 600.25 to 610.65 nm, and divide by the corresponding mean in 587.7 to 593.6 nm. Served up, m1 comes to 1.2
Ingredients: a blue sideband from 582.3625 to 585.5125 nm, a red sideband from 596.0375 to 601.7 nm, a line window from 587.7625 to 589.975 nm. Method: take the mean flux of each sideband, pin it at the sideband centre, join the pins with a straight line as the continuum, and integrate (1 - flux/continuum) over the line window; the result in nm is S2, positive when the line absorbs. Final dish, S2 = 0.30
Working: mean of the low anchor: 56.7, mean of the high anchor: 54.6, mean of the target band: 48.4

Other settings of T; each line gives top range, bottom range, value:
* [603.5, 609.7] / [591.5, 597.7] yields 1.07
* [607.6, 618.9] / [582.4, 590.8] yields 1.12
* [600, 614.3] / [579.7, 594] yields 1.10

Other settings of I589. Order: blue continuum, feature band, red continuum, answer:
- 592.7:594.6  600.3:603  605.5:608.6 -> 0.03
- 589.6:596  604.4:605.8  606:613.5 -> -0.07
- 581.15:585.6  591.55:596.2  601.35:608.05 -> 0.03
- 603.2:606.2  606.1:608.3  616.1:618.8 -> 0.03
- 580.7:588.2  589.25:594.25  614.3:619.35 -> 0.06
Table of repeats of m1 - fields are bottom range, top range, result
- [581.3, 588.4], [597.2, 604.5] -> 1.04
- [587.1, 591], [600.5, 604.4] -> 1.15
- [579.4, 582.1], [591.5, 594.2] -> 0.98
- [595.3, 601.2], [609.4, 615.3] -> 1.05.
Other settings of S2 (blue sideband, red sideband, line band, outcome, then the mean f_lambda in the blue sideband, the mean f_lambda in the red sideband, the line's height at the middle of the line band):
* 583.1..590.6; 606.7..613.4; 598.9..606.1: -0.193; 53.1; 55.3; 54.6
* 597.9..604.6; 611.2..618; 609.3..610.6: -0.042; 55.1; 54.1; 54.4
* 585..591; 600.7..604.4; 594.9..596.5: -0.061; 52.1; 55.8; 54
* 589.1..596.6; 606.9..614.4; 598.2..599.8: 0.016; 53.8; 55.3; 54.3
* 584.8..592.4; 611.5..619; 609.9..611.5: -0.072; 52.4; 53.9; 53.7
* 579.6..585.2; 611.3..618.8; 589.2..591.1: 0.205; 57.3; 54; 56.5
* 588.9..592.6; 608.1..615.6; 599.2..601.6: -0.065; 51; 55.3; 53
